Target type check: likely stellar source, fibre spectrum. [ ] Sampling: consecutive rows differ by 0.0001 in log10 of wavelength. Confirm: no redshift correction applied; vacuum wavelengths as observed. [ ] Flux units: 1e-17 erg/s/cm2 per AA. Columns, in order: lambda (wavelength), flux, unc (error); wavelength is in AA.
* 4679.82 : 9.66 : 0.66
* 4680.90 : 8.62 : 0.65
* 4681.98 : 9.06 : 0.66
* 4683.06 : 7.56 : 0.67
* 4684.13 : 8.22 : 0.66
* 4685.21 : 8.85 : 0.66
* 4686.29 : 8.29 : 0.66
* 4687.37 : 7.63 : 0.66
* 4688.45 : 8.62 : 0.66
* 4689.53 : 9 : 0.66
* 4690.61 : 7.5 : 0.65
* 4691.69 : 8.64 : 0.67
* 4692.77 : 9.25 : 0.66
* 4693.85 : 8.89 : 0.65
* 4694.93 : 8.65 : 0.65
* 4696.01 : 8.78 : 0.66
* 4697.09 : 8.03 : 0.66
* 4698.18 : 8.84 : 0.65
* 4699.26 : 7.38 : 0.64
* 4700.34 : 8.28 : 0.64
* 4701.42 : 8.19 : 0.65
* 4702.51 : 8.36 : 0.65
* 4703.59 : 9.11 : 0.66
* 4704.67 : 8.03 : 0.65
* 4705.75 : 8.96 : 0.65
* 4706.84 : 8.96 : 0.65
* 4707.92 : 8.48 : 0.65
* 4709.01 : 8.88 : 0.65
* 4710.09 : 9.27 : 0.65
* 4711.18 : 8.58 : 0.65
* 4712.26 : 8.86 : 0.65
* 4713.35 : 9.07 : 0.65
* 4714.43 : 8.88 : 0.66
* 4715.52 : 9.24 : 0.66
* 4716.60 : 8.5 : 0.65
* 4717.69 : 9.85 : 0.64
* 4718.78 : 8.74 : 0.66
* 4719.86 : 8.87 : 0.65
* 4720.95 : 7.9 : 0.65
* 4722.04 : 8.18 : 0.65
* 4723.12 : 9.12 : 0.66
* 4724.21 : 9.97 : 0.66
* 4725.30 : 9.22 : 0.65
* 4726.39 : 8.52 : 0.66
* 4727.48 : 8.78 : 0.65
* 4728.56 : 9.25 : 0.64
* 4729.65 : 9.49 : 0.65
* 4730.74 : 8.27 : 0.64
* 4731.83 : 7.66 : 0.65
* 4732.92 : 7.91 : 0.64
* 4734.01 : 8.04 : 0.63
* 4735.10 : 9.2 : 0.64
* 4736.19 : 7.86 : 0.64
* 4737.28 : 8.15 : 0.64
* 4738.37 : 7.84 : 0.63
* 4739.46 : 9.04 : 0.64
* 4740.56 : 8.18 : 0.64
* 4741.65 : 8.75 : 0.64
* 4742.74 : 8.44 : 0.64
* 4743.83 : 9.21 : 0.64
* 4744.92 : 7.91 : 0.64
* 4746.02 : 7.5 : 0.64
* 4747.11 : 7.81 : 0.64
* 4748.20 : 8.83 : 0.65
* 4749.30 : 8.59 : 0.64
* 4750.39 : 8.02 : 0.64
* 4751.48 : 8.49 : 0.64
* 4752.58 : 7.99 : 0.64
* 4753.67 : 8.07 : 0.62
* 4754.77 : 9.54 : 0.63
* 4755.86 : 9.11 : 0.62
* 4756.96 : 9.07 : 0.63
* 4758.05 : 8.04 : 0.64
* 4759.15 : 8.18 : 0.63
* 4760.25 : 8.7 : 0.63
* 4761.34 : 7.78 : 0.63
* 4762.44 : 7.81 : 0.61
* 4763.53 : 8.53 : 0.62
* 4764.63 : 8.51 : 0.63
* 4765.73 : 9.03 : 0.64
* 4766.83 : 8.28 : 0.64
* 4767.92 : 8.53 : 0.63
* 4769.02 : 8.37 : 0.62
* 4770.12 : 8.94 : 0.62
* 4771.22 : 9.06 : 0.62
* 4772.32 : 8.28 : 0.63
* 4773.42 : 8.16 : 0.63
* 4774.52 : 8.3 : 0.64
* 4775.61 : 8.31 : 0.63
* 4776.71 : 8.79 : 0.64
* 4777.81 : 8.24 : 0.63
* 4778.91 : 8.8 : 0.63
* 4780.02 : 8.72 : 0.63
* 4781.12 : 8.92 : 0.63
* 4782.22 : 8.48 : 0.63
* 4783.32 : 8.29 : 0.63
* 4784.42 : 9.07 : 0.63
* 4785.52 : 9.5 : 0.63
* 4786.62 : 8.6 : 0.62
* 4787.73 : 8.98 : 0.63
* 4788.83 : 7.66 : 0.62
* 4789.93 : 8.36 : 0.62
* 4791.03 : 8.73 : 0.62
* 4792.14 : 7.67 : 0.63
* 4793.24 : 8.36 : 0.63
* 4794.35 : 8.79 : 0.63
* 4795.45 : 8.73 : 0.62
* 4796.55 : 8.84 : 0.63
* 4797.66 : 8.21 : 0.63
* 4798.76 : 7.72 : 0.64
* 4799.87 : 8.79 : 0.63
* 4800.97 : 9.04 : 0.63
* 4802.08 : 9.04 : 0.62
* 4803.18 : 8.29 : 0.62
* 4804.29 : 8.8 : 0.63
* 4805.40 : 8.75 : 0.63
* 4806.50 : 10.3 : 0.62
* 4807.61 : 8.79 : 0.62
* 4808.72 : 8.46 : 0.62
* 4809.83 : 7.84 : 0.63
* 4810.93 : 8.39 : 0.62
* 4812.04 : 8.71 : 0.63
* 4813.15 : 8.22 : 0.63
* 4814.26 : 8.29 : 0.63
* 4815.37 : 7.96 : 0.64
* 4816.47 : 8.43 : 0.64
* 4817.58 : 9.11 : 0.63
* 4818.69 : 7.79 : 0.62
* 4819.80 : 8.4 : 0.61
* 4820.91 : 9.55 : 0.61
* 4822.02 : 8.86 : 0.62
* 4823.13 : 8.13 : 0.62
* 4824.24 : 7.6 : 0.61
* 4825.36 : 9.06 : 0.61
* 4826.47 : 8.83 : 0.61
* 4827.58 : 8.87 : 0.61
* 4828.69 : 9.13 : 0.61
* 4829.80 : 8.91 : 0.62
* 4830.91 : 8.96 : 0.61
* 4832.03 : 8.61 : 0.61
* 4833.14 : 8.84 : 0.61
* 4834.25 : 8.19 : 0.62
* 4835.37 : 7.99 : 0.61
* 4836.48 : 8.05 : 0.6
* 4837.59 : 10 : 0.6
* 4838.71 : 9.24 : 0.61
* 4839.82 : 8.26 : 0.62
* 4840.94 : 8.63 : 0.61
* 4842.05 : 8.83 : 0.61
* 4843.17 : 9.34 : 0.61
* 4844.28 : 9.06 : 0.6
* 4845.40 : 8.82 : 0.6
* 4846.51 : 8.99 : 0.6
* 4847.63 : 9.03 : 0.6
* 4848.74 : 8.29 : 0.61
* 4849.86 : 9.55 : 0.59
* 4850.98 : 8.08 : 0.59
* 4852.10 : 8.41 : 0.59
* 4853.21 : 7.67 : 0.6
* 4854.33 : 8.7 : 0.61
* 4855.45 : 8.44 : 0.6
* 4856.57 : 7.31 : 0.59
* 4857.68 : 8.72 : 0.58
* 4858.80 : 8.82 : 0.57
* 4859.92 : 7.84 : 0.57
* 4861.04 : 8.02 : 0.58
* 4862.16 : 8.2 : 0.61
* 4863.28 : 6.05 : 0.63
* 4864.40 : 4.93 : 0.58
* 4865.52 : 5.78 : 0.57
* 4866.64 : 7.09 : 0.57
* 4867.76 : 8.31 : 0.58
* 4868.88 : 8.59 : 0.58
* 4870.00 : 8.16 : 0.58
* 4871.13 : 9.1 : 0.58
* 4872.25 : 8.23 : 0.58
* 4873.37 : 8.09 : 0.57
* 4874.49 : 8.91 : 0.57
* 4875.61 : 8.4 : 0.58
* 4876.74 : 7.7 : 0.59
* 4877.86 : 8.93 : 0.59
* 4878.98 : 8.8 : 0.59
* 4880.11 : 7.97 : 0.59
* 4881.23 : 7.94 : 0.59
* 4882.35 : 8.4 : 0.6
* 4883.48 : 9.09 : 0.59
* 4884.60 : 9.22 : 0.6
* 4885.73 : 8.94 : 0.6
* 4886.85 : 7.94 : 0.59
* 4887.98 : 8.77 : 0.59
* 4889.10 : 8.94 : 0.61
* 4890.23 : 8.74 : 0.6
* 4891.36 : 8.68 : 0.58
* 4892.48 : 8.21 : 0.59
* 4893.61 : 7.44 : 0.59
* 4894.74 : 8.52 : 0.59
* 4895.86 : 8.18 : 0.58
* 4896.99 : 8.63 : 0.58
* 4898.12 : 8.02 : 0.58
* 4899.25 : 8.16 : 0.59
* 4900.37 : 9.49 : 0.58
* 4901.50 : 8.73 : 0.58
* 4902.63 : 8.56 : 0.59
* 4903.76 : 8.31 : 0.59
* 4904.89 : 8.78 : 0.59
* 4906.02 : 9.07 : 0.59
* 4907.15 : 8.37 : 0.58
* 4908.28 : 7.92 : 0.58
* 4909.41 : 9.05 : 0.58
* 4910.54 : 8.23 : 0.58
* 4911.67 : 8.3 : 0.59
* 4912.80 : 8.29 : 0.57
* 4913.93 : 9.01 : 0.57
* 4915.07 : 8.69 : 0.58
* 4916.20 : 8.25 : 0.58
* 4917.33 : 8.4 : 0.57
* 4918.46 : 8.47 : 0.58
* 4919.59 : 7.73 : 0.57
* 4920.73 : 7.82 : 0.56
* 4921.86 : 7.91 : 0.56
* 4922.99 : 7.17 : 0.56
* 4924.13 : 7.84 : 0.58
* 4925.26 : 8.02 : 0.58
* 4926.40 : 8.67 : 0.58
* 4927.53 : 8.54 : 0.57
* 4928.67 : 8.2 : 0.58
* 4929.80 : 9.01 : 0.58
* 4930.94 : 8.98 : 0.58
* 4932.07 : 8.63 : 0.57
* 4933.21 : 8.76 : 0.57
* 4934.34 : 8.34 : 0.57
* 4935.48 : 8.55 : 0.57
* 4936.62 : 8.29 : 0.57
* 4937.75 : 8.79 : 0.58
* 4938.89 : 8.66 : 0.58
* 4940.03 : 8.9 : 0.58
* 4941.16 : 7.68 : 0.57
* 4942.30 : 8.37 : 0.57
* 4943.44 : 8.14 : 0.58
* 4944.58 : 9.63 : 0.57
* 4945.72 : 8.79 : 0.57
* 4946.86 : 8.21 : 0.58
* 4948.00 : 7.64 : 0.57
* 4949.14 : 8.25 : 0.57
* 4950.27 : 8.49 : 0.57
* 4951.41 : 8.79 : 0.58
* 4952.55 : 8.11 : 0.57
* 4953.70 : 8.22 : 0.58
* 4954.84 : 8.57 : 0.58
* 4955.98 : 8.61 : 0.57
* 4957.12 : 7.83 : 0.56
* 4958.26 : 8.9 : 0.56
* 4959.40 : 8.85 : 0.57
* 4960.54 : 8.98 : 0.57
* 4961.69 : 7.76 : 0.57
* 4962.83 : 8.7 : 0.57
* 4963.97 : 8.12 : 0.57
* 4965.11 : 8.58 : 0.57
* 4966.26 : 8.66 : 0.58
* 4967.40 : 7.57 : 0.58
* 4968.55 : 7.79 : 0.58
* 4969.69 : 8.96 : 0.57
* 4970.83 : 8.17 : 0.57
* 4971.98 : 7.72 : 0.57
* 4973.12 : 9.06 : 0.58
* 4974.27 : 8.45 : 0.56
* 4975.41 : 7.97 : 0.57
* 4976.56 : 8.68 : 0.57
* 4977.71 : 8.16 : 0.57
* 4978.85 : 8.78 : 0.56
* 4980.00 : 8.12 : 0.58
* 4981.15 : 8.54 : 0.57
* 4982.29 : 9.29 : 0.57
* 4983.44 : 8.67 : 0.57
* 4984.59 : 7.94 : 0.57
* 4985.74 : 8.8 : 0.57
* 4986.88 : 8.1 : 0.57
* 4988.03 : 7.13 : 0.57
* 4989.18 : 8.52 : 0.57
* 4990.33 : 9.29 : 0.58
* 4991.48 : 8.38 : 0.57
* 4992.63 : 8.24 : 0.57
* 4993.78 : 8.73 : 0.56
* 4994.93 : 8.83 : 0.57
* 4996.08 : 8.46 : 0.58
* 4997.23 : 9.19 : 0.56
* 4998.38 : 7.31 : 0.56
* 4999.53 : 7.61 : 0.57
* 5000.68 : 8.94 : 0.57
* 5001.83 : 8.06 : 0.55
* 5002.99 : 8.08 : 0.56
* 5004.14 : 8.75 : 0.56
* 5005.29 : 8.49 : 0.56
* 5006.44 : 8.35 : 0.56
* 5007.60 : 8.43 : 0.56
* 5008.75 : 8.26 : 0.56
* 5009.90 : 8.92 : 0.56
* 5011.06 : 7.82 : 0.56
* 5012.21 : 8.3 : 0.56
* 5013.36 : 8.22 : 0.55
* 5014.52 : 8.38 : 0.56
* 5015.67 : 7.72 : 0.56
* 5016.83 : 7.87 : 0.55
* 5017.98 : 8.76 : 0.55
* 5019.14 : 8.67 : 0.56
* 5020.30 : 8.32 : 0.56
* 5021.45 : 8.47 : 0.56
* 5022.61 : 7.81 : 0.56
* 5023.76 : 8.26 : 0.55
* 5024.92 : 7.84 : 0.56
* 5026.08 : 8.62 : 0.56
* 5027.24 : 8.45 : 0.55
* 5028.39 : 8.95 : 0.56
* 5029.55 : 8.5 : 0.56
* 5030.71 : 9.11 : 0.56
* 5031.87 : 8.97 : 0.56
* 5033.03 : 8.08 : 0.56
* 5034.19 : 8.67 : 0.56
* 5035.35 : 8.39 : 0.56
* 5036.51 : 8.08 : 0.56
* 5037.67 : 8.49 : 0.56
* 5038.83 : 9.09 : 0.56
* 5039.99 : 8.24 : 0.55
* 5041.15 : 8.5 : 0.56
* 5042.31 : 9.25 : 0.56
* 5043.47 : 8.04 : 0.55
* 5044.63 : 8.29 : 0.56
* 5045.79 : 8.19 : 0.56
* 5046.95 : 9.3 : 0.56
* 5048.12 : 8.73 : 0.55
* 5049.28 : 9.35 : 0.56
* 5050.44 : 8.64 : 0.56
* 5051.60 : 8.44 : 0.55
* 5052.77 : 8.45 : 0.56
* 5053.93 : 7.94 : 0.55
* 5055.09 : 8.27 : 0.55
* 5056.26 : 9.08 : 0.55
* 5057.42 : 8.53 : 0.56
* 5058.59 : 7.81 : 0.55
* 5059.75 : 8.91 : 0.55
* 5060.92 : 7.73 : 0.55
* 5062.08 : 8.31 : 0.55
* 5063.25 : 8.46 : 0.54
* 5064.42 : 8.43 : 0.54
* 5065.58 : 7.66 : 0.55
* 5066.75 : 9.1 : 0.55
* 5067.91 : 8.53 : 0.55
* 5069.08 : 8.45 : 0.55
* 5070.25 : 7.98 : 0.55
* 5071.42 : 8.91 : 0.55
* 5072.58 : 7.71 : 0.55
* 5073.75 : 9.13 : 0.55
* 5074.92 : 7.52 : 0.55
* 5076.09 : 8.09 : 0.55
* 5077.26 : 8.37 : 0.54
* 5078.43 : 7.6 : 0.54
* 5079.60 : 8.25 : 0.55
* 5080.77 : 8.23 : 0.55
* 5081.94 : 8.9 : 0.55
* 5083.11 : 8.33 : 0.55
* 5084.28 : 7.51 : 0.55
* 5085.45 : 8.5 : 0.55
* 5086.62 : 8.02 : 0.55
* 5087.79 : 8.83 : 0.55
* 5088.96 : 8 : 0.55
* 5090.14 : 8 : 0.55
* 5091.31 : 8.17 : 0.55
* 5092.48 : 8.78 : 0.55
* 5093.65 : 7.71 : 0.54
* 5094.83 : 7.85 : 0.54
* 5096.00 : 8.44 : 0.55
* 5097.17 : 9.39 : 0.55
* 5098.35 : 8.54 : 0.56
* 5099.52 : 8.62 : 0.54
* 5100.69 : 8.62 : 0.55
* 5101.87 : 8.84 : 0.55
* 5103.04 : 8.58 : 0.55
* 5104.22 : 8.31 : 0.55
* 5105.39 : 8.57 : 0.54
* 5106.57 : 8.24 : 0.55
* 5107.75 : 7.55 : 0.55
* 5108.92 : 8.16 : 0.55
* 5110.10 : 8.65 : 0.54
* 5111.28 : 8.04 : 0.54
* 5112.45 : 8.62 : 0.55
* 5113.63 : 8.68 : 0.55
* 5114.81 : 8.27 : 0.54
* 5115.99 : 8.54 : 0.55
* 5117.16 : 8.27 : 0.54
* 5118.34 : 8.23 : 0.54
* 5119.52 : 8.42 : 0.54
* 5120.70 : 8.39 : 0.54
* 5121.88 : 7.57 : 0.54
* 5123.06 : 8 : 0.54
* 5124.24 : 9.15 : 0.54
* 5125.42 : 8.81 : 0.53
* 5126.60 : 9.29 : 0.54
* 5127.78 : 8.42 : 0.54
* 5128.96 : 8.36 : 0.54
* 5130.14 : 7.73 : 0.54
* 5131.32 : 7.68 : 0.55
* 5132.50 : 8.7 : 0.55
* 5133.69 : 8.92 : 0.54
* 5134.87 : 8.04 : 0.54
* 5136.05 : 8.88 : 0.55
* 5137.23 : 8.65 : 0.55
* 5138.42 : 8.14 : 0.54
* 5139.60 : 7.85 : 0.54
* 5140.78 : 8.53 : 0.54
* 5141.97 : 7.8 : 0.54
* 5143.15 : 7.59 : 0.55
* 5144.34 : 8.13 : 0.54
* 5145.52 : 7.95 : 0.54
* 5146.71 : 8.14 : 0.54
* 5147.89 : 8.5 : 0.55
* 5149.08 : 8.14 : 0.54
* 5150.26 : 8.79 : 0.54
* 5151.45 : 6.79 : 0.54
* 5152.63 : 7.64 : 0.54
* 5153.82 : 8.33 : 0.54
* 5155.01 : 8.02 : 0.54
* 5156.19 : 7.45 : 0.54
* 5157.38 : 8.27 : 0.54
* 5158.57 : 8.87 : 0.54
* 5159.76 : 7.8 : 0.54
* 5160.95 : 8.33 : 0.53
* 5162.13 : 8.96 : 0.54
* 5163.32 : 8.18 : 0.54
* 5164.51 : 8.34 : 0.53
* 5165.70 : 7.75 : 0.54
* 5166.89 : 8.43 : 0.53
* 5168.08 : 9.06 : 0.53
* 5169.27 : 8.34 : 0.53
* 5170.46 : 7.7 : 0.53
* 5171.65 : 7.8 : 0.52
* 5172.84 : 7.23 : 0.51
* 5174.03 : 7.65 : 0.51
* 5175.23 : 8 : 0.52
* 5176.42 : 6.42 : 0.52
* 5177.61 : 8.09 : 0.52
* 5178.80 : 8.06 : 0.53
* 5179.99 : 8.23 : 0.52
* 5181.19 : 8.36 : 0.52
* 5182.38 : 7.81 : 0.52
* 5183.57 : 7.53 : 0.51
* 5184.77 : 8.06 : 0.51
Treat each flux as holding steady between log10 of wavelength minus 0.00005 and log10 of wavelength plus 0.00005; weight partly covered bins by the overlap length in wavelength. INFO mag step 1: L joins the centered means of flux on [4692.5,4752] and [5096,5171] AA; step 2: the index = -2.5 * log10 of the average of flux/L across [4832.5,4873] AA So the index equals 0.03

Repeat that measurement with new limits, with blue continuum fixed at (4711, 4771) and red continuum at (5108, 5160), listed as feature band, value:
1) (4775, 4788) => -0.023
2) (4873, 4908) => -0.008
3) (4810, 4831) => -0.008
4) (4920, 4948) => 0.003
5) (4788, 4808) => -0.011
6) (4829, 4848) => -0.040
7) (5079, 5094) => 0.004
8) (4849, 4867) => 0.099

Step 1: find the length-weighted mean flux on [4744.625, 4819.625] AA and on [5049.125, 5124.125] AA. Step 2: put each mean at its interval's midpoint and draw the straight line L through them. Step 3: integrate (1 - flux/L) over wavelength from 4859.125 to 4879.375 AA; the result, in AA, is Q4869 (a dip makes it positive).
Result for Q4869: 1.47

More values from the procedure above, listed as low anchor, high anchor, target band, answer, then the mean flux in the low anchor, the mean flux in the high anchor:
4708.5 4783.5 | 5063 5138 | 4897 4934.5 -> 0.24 AA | 8.58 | 8.36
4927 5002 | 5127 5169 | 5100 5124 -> -0.24 AA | 8.44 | 8.21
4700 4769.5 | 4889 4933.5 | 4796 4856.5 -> -1.07 AA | 8.58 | 8.41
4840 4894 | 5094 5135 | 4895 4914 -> -0.48 AA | 8.3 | 8.41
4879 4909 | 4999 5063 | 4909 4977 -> 0.70 AA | 8.51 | 8.43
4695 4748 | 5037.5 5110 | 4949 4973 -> 0.23 AA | 8.59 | 8.4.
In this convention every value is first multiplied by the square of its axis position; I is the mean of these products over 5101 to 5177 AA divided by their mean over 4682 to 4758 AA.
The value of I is 1.14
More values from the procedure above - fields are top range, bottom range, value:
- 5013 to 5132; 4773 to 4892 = 1.09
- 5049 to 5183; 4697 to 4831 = 1.11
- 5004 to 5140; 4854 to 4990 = 1.07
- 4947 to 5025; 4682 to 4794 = 1.08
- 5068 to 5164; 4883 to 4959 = 1.06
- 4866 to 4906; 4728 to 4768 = 1.06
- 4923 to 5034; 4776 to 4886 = 1.05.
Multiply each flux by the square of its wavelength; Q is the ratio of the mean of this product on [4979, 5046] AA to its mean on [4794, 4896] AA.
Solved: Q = 1.07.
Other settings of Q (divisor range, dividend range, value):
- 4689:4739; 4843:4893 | 1.02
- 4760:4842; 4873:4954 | 1.03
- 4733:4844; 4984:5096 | 1.08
